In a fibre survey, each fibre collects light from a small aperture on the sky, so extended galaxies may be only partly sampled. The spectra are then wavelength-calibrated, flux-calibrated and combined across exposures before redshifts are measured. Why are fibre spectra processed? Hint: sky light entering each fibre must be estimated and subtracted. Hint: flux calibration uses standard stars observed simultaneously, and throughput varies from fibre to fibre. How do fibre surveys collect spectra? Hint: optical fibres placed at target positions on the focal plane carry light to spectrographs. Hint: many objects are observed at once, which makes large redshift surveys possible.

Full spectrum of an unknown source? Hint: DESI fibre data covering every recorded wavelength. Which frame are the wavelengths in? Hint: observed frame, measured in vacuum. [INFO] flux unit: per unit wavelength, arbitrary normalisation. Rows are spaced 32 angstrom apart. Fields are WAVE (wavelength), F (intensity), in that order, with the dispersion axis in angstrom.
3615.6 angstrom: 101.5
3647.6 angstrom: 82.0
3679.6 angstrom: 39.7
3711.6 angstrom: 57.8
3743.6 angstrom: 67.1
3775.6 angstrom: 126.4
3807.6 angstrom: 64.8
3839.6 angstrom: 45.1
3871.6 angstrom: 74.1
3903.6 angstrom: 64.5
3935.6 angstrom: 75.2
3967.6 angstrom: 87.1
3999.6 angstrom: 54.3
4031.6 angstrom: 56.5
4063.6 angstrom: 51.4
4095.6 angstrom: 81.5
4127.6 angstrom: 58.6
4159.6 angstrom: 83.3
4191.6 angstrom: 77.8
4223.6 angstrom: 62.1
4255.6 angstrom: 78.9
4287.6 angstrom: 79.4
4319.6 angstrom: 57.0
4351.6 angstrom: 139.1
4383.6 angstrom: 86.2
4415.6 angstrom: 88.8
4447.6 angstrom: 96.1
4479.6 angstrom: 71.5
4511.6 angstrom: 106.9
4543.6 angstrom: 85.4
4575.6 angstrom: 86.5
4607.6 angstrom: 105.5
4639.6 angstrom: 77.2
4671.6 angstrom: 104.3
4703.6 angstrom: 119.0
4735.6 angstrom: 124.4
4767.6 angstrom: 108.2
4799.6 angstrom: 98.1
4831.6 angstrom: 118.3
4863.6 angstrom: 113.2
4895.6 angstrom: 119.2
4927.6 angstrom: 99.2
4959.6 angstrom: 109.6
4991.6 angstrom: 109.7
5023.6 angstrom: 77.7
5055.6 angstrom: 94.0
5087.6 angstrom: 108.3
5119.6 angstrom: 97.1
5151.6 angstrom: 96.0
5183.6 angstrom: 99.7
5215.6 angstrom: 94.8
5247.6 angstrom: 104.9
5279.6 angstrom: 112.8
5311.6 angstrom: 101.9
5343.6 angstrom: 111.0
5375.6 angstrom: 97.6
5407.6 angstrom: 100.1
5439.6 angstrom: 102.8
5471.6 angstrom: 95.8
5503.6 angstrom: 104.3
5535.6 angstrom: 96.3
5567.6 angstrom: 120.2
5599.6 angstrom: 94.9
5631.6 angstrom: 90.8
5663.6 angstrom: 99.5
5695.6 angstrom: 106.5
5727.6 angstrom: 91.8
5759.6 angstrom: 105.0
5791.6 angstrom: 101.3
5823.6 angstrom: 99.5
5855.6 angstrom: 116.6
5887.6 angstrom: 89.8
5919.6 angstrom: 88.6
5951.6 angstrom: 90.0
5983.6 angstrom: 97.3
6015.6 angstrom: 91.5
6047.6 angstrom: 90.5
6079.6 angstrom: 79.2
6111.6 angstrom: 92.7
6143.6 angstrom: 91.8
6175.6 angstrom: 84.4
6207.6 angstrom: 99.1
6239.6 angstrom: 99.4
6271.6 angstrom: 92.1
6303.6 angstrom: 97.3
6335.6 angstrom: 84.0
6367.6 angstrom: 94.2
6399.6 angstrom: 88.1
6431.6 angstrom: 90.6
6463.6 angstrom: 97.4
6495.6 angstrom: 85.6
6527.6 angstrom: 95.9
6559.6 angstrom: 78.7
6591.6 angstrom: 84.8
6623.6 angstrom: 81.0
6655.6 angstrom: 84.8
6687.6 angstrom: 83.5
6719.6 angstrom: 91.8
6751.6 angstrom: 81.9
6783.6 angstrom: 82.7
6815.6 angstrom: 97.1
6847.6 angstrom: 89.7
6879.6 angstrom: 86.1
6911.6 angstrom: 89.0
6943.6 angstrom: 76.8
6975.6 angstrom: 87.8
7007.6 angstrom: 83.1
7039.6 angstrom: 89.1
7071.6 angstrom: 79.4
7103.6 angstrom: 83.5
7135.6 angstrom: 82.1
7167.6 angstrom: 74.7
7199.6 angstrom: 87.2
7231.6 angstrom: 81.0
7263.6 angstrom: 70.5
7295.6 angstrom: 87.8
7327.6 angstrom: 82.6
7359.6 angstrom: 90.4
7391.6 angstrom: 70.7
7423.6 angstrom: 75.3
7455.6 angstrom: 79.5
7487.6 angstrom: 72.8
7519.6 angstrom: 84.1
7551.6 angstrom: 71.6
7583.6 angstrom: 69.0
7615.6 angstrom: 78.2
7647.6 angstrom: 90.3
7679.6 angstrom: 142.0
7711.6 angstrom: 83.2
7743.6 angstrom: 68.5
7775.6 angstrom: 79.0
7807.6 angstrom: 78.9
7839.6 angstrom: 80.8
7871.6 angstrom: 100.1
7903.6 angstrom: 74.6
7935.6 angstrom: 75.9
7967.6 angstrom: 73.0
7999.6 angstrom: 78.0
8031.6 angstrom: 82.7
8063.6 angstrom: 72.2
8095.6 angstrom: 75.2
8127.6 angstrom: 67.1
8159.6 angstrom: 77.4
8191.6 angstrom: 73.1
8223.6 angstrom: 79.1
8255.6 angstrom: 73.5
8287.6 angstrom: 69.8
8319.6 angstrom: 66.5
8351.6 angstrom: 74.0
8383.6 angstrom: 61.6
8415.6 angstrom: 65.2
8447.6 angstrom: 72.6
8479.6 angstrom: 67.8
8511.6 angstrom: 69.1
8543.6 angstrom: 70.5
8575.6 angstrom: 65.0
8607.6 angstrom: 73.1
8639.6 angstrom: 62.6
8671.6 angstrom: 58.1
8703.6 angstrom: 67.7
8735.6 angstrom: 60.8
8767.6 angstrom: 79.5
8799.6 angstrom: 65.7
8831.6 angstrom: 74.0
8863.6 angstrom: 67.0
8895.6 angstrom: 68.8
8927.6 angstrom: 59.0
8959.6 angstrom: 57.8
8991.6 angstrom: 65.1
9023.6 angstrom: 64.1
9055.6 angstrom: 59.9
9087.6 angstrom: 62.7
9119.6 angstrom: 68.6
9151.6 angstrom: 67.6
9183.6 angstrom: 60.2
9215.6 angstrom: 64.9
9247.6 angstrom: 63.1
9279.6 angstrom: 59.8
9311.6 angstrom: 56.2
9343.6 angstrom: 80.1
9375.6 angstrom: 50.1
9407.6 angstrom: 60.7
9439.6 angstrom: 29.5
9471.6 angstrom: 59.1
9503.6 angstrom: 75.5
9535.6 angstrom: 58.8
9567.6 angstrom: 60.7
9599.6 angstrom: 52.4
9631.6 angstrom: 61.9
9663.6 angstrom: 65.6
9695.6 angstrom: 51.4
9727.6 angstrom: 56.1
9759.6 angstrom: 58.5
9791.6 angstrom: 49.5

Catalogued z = 0.17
